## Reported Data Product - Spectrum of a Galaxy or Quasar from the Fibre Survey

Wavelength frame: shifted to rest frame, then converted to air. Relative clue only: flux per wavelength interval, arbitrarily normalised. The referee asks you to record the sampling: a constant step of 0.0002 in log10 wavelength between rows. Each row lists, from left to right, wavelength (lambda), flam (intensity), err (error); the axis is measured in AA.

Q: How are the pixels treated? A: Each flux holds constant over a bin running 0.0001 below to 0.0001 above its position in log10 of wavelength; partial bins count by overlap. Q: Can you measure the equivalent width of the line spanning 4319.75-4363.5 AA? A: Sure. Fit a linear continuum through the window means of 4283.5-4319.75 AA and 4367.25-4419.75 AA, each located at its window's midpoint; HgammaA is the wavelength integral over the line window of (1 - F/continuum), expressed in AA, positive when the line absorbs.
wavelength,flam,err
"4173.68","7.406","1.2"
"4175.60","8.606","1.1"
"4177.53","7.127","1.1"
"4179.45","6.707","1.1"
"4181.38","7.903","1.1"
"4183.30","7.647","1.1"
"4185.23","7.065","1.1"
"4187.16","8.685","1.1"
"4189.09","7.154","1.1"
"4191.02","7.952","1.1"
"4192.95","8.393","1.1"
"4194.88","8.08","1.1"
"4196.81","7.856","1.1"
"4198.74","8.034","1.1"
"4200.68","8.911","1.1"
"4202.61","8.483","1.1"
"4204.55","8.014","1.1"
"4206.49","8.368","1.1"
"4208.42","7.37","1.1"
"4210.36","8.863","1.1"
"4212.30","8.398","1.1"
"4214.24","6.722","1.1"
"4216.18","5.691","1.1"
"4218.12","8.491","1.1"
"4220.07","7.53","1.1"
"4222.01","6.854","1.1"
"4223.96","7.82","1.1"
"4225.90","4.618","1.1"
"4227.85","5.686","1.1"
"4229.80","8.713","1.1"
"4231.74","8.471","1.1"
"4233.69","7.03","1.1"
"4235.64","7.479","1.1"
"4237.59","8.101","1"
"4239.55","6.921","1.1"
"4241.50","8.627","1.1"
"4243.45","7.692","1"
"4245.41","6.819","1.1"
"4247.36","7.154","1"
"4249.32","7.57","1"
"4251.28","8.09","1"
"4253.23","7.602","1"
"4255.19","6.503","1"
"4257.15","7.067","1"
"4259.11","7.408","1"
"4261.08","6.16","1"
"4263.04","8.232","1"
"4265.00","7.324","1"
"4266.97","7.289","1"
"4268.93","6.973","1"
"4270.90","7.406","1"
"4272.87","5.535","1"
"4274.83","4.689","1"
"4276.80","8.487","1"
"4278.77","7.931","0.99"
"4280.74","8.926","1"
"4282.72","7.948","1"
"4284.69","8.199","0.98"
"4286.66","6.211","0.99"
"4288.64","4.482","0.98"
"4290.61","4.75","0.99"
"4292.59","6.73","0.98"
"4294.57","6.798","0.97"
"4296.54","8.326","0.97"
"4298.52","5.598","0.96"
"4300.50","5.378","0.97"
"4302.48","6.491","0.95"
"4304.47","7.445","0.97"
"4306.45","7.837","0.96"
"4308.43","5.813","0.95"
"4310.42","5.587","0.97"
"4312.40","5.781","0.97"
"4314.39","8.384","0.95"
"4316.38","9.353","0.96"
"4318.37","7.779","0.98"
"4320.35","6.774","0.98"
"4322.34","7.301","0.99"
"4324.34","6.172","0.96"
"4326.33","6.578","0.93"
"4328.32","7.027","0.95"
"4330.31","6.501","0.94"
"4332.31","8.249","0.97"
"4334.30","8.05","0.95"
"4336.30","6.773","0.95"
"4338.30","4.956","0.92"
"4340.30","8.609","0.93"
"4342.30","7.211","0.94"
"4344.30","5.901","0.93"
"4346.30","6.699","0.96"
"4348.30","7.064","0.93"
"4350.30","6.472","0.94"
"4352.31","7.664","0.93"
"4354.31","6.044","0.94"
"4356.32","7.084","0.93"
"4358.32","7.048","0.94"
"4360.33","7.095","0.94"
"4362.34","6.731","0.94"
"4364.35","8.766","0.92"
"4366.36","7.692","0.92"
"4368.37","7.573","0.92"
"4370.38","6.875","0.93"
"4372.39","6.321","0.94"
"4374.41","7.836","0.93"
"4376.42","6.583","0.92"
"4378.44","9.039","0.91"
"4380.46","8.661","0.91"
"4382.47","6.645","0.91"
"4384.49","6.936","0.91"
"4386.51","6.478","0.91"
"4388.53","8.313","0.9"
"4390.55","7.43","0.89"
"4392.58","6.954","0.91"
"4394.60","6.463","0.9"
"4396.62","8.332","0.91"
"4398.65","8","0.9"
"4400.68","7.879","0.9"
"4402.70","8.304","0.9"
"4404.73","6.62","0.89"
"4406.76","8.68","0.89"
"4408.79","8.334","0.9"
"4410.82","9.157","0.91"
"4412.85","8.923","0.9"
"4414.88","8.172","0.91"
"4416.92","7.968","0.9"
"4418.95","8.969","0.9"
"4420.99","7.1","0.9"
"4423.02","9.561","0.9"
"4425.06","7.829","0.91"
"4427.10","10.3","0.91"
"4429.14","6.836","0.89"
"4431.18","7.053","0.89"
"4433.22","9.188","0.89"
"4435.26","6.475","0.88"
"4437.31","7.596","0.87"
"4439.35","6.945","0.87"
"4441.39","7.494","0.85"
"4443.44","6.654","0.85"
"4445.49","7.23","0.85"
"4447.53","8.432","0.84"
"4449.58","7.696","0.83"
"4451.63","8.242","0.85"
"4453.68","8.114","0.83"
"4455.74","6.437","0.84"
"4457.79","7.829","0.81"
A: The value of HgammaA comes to 1.53 AA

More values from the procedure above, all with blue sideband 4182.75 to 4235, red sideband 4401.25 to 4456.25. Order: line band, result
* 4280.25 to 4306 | 3.6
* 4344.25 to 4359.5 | 2.0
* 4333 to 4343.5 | 0.9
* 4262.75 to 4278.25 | 1.6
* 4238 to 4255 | 0.4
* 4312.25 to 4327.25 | 0.9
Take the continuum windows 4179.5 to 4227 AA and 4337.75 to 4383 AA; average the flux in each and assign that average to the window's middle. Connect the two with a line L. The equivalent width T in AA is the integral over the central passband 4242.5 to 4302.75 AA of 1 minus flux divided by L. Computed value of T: 4.02 AA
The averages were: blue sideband 7.68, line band 6.96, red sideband 7.18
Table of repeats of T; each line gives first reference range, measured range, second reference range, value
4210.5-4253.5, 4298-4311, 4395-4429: 2.4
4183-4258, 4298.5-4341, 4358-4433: 4.2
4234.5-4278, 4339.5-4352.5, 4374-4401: 0.7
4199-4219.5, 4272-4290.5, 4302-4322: 1.4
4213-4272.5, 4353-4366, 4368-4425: 0.8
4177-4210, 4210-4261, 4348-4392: 2.7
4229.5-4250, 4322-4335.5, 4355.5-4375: 0.5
